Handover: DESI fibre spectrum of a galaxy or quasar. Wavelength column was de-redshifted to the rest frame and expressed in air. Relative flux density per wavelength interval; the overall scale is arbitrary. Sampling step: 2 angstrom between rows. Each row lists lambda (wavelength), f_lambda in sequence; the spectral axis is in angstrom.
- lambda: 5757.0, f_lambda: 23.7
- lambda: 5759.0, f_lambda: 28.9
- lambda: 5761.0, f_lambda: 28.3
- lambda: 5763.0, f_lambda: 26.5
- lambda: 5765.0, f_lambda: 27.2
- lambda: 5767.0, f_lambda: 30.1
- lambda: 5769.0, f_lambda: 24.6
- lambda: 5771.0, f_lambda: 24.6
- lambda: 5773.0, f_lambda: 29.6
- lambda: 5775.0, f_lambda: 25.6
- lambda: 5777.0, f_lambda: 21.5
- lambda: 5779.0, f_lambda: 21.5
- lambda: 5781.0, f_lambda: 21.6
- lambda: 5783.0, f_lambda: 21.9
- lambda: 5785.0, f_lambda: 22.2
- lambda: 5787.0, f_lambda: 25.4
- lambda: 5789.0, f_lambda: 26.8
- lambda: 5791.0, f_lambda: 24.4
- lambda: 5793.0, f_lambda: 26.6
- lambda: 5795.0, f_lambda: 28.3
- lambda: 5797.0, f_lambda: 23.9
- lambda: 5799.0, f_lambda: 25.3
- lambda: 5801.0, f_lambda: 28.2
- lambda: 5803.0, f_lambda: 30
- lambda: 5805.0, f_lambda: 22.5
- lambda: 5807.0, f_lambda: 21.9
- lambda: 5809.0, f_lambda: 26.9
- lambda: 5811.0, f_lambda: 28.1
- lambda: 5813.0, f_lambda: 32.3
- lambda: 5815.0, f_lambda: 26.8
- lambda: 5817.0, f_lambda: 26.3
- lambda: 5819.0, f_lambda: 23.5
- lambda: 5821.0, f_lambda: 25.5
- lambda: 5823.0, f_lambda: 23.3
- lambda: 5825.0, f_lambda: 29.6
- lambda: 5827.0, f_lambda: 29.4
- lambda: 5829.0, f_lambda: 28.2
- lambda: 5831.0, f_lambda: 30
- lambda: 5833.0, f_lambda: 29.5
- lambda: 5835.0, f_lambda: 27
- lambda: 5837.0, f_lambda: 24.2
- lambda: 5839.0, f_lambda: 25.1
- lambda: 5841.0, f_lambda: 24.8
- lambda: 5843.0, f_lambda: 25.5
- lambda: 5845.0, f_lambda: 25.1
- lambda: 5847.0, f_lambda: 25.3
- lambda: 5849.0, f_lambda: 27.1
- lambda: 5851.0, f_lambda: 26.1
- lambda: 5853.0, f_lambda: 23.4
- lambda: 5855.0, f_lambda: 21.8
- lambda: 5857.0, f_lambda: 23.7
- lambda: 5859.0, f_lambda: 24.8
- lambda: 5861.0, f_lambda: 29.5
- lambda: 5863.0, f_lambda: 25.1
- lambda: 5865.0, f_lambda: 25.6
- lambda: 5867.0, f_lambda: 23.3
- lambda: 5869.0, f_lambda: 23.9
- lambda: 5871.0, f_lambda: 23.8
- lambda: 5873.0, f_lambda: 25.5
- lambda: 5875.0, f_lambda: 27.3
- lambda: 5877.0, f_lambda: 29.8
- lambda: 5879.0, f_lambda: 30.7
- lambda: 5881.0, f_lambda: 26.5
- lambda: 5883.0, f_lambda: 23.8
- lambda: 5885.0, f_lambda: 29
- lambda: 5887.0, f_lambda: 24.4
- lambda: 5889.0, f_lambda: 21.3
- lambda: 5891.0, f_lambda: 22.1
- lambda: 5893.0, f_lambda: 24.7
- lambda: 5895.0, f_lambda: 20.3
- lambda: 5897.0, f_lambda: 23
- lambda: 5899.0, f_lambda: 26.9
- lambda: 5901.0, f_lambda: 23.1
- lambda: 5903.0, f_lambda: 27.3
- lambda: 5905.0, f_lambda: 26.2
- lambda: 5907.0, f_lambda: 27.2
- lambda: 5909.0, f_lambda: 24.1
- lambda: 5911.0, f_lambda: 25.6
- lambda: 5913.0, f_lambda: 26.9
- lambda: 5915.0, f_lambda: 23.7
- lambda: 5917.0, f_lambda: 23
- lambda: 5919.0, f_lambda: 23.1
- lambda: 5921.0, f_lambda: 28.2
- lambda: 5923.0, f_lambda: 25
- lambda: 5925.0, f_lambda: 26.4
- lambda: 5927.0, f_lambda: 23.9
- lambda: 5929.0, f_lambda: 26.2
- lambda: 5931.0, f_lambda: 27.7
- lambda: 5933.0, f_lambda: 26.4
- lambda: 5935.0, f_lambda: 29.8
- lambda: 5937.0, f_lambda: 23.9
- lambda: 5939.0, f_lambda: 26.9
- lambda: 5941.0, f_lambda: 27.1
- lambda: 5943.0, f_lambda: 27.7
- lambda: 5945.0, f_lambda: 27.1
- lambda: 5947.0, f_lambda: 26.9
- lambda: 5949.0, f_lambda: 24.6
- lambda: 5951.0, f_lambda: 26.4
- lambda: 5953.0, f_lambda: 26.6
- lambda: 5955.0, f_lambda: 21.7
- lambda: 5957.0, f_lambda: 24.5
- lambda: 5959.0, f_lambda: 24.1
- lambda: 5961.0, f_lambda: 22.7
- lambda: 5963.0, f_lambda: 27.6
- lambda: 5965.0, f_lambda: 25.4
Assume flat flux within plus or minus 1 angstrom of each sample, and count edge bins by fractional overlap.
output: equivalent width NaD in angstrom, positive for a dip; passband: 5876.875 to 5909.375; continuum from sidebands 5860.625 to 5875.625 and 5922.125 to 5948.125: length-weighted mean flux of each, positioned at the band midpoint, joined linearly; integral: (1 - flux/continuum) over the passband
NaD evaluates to 0.7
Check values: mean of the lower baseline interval 25.3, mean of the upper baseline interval 26.5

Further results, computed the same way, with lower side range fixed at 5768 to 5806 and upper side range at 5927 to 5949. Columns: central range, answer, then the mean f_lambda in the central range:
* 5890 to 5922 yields 1.99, 24.7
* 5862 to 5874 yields 0.64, 24.5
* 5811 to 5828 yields -1.21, 27.1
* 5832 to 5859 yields 0.41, 25.3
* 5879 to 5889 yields 0.06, 25.9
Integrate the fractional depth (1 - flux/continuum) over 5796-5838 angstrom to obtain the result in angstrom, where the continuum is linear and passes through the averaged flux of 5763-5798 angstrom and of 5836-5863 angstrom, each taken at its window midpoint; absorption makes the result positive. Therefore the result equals -2.8 angstrom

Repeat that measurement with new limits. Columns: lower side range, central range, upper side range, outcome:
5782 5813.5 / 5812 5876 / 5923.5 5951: 0.1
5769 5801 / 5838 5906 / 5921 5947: 1.7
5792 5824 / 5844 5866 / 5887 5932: 0.3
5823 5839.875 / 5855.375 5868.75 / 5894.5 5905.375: 0.6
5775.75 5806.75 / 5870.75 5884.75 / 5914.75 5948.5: -0.8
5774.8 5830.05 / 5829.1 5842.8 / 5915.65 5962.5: -0.6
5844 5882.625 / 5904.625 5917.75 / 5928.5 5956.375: 0.4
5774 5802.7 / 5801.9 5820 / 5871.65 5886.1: -0.8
